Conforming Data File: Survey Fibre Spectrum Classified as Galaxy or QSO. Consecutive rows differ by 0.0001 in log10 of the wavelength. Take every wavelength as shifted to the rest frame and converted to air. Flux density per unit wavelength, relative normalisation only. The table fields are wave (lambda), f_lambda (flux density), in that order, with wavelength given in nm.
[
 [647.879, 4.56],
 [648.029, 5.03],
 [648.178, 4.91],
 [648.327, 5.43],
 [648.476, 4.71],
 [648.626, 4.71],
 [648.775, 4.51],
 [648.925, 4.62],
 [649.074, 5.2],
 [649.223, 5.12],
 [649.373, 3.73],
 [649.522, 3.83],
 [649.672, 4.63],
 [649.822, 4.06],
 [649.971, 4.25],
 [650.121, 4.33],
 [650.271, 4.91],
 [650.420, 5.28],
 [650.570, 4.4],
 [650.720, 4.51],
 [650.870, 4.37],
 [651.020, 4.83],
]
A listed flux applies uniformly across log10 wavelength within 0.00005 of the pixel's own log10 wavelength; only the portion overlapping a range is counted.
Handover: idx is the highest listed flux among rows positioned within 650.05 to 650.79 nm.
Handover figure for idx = 5.28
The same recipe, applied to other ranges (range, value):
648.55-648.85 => 4.71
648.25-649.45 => 5.43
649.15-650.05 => 5.12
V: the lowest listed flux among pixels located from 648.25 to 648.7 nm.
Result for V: 4.71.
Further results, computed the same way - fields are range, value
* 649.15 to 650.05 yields 3.73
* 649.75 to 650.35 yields 4.06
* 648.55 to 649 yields 4.51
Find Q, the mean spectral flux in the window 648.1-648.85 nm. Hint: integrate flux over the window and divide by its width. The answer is 4.86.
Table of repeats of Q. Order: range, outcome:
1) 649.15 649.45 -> 4.42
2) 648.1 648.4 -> 5.18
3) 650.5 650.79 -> 4.45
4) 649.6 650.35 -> 4.44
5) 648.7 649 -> 4.57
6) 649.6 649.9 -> 4.34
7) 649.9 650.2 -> 4.29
